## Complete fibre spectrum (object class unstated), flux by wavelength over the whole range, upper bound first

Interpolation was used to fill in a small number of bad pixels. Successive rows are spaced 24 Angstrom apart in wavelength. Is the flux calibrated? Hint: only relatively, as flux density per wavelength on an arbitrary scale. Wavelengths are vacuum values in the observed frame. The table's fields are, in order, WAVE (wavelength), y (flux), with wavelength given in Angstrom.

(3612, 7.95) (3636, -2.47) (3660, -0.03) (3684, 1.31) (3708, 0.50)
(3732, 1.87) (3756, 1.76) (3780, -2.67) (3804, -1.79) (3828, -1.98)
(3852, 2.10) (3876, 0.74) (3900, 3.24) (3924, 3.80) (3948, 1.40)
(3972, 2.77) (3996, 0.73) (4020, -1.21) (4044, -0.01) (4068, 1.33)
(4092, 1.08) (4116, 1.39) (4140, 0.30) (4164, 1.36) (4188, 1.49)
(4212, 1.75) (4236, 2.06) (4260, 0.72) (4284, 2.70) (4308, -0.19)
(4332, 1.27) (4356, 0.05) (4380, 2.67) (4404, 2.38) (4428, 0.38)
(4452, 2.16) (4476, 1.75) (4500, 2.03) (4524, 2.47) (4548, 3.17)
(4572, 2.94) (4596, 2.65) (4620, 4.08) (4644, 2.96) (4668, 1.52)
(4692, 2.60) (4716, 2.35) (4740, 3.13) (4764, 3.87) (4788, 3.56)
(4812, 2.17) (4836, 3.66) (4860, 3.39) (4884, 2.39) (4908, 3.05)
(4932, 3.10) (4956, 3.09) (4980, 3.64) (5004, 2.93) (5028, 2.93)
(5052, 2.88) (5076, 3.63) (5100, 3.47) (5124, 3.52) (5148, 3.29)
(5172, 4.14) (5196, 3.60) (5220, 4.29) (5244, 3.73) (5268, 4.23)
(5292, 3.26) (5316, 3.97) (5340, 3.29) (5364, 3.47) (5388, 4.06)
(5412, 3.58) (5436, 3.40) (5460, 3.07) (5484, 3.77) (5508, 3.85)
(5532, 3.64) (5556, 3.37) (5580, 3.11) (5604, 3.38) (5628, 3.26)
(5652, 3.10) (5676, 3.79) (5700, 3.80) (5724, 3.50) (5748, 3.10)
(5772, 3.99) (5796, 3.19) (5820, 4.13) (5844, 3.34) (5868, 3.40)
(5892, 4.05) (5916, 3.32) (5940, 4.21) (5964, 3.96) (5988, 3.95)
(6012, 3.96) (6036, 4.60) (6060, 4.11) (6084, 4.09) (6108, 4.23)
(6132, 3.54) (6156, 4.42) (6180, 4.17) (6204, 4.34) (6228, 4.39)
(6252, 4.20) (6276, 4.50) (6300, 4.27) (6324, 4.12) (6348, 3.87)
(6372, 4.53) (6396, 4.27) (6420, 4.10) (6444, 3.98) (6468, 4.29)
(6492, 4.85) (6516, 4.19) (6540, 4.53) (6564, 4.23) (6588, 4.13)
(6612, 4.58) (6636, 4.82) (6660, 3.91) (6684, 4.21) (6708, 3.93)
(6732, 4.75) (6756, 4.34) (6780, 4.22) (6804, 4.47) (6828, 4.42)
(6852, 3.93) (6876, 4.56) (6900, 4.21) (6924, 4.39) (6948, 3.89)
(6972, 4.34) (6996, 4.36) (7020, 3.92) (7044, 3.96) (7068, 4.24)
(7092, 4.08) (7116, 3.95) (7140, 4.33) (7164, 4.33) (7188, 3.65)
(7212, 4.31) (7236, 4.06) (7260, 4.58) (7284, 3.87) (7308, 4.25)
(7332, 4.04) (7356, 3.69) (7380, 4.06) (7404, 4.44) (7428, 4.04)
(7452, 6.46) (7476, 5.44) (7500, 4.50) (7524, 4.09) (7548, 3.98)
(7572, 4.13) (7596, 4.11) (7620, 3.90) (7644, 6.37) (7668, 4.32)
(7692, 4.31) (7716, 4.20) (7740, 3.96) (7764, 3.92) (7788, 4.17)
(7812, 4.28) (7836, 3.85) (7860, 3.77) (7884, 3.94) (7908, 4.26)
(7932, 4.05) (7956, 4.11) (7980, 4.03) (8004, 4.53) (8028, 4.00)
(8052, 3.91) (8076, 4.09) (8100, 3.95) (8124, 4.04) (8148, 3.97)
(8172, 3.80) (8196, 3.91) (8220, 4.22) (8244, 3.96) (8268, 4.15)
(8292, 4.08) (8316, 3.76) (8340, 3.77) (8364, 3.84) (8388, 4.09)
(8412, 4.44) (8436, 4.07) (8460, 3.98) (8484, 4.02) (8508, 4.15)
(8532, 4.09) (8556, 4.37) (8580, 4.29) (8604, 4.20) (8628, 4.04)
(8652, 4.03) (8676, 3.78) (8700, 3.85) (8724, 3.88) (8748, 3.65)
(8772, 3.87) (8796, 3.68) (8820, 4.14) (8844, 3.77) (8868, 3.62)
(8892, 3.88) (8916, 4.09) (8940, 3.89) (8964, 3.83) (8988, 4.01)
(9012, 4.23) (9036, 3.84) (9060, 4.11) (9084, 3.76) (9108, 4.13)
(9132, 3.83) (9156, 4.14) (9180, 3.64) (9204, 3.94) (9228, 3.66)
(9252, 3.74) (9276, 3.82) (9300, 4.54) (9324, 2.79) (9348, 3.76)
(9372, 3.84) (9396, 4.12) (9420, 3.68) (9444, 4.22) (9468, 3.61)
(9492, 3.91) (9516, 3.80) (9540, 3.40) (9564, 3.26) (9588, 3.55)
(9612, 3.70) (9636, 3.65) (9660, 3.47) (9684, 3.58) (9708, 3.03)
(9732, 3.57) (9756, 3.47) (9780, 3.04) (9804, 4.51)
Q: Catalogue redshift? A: 0.137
